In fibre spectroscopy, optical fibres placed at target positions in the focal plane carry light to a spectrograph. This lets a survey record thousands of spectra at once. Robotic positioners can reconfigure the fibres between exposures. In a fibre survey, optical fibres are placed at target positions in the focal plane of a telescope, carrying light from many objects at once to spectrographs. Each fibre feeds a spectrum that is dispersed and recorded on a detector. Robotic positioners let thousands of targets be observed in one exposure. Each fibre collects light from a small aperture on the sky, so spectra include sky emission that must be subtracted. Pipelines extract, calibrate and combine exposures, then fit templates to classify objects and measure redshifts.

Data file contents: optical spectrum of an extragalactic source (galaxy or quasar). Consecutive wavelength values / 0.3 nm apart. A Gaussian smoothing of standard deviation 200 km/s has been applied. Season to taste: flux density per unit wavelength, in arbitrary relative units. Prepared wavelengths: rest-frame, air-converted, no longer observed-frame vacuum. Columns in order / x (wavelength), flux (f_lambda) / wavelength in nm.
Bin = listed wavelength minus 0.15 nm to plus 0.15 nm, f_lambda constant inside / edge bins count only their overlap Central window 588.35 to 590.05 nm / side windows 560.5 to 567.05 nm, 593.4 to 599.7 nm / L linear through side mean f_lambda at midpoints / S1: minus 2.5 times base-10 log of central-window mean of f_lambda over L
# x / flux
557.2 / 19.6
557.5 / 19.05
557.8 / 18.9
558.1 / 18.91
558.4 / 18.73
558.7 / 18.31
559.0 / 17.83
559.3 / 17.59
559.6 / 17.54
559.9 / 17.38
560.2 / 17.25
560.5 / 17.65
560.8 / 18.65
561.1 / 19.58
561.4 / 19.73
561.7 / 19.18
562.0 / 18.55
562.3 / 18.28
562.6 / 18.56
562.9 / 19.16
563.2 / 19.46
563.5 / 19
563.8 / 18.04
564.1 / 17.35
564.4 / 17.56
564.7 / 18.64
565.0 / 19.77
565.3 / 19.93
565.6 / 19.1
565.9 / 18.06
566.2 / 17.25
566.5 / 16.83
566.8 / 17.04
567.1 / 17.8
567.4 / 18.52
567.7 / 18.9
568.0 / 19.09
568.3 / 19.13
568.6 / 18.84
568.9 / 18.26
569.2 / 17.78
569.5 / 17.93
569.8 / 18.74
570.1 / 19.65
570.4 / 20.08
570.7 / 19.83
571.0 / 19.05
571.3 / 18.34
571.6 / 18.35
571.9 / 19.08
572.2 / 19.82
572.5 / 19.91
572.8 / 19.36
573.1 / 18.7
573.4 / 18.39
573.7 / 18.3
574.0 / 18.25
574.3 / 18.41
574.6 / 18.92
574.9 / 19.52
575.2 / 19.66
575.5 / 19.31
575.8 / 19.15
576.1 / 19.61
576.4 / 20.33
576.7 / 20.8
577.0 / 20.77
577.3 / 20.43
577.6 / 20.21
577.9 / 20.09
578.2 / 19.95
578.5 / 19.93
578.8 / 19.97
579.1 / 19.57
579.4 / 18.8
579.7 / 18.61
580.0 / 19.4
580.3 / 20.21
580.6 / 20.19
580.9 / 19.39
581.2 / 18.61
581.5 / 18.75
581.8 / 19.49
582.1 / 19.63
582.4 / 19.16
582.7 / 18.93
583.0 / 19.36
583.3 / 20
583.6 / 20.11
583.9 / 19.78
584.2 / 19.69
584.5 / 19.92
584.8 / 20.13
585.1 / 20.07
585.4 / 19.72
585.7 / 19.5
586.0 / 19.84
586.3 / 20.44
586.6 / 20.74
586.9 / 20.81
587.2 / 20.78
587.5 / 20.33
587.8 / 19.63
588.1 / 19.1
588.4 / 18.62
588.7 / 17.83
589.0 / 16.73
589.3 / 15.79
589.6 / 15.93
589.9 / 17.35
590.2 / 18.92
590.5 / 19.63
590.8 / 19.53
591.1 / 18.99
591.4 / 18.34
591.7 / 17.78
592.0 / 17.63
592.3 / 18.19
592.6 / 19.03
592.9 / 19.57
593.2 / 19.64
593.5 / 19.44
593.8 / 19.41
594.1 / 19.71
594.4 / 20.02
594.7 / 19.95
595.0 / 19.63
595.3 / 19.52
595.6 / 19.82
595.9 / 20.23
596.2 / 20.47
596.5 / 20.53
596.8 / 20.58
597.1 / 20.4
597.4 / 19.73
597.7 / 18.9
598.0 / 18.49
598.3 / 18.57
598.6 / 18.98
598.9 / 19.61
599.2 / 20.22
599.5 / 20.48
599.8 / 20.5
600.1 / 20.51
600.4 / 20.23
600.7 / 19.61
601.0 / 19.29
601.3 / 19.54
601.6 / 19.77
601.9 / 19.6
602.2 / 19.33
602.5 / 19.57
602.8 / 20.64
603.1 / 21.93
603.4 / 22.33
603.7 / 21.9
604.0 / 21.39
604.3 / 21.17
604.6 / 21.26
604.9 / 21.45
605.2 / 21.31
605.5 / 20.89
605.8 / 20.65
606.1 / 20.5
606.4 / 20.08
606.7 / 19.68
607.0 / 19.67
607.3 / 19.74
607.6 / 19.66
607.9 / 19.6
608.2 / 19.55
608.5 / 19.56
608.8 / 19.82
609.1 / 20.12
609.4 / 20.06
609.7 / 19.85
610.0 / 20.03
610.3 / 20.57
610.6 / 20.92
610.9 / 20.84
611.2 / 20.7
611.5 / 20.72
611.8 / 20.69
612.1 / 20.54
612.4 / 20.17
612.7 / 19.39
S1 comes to 0.151 mag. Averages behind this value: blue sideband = 18.5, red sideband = 19.8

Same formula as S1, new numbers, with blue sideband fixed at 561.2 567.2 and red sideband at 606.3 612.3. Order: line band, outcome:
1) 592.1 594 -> 0.02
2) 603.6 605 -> -0.08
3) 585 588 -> -0.05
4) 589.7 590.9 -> 0.04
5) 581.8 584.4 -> -0.02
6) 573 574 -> 0.02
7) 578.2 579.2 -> -0.05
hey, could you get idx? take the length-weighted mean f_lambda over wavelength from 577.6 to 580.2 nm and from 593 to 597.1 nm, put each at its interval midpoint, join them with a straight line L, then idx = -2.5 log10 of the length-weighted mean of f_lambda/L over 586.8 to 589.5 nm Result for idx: 0.06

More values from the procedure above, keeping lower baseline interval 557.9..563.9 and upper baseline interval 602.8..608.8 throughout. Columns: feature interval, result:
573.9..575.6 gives 0.01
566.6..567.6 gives 0.06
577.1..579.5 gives -0.03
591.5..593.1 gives 0.09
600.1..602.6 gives 0.04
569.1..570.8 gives -0.01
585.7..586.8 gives -0.03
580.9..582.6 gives 0.02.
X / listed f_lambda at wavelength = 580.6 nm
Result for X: 20.19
